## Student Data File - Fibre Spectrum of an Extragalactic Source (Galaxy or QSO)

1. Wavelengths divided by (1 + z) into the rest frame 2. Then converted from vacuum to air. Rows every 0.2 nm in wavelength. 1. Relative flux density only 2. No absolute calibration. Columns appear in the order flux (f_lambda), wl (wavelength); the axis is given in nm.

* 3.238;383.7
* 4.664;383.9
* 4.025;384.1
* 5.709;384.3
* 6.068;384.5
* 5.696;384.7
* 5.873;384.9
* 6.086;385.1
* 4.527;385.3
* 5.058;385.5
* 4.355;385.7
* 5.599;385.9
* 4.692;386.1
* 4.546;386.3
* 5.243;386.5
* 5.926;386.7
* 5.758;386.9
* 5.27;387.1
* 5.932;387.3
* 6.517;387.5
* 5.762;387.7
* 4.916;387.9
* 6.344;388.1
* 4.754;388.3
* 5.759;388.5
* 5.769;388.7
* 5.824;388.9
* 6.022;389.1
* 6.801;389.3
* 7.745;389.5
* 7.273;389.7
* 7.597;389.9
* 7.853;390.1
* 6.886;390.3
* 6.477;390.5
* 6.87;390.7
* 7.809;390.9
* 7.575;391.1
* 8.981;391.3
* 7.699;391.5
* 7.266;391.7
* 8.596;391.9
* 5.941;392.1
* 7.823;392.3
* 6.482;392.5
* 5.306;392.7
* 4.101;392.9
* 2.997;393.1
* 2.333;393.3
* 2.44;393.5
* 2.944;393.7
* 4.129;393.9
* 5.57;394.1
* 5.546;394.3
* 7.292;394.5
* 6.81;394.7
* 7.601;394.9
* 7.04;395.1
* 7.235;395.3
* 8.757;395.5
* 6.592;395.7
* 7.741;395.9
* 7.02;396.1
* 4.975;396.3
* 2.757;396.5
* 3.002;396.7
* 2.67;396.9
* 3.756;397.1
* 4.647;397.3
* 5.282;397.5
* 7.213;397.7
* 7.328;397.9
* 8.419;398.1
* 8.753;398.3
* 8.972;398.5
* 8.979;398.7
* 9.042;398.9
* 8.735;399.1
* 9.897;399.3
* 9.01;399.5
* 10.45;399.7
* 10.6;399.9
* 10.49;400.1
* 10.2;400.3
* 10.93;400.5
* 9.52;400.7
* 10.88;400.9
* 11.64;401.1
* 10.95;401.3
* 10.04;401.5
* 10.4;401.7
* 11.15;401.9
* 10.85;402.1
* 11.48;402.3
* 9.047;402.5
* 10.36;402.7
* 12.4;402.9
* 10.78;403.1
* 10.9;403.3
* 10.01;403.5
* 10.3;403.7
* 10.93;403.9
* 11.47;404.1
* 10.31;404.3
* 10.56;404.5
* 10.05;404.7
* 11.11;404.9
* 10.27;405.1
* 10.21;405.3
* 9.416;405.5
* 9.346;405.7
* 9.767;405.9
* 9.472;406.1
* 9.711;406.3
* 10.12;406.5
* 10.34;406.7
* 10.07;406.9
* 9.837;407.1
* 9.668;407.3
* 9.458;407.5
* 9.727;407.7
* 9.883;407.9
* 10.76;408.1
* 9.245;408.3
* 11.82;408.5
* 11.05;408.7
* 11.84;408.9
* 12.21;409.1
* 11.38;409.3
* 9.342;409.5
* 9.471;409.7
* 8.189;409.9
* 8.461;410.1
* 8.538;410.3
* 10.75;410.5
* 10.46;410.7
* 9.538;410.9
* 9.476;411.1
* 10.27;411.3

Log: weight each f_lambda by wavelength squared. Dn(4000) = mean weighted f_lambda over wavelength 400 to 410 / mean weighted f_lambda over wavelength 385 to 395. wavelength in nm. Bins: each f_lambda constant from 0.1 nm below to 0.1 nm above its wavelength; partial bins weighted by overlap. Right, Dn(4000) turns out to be 1.88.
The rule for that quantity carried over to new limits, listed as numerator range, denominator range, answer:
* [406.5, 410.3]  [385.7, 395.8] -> 1.80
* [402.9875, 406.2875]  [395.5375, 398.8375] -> 1.72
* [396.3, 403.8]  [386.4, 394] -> 1.56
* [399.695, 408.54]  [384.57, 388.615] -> 2.08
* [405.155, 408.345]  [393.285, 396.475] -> 1.77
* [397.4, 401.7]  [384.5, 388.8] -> 1.84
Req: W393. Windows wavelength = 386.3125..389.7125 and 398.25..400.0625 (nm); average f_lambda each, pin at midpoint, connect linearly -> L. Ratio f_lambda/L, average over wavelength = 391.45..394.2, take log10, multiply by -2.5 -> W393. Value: 0.372 mag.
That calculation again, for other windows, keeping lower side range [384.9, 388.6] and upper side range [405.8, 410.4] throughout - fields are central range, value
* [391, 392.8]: -0.12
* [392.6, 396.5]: 0.28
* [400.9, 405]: -0.20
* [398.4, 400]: -0.17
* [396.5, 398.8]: 0.26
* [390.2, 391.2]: -0.14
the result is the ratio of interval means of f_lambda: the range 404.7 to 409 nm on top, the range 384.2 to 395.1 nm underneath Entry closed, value 1.71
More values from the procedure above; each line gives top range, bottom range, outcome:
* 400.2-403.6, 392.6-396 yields 1.92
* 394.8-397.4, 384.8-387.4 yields 1.07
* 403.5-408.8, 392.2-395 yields 2.00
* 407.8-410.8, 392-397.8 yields 1.90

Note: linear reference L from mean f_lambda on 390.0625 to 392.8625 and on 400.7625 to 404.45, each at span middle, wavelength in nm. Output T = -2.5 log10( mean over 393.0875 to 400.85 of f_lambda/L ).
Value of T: 0.294 mag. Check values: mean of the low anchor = 7.17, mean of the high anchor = 10.8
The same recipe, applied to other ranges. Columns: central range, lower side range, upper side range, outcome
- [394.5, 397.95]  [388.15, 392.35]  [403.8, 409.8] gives 0.35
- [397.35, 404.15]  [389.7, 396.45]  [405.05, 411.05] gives -0.19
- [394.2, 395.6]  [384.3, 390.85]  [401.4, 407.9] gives 0.09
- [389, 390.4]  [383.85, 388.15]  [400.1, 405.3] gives -0.10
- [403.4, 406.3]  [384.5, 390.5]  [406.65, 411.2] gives -0.11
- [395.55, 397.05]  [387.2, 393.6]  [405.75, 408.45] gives 0.43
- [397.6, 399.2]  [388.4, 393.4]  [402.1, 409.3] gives 0.01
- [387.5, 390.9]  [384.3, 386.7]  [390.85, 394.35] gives -0.17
